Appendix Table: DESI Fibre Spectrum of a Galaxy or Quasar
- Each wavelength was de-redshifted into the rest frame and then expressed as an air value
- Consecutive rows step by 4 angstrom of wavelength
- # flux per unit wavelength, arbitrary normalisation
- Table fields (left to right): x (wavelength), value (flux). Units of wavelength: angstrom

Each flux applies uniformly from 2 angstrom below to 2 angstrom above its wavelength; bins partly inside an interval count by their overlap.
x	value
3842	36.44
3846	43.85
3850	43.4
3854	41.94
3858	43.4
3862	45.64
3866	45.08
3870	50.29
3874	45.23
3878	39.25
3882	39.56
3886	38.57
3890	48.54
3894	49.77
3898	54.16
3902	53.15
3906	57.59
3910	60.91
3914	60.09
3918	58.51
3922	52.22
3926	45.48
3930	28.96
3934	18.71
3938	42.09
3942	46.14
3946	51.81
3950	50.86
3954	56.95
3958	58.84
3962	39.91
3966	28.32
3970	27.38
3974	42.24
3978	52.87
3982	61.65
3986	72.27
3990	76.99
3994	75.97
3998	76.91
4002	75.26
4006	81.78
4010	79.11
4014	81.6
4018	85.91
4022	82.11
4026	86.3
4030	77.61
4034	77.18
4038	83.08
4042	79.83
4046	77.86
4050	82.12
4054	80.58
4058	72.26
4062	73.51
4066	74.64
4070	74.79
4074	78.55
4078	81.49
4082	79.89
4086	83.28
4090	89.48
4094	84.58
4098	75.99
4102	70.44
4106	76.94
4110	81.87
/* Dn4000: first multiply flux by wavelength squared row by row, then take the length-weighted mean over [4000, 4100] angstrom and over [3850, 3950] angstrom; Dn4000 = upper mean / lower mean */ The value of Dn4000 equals 1.9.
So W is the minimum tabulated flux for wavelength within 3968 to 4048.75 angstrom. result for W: 27.38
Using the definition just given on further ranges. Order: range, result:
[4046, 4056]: 77.86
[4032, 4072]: 72.26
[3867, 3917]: 38.57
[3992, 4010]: 75.26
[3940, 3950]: 46.14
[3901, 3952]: 18.71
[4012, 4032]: 77.61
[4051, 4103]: 70.44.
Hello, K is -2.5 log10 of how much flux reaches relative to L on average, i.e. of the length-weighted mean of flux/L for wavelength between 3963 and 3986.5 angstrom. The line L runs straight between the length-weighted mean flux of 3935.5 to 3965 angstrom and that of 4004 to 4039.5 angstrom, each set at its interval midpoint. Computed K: 0.309 mag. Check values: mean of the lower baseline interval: 48.3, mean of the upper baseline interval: 81.6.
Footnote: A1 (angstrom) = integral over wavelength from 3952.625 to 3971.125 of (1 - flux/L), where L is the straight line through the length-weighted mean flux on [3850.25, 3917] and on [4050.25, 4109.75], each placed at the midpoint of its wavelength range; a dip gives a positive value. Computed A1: 5.43 angstrom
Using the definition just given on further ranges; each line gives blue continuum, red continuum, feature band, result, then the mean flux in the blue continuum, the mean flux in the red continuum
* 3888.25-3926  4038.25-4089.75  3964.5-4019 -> 2.09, 54.5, 78.8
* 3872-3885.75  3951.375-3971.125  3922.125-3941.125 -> 2.71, 41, 43.2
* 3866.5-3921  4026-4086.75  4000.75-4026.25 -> -3.74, 50.3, 78.6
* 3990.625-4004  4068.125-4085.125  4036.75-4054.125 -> -0.61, 76.1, 79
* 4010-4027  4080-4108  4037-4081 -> 1.93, 83.3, 80.1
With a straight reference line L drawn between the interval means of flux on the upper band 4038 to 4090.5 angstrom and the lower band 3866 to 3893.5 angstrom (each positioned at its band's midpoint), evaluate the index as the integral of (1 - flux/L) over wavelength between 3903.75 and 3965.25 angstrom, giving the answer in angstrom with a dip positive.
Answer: 6.5 angstrom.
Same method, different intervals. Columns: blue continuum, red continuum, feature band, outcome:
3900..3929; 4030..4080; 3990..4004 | -1.6 angstrom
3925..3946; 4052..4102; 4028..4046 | -3.3 angstrom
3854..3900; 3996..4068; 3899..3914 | -1.6 angstrom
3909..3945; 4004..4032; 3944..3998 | 7.8 angstrom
